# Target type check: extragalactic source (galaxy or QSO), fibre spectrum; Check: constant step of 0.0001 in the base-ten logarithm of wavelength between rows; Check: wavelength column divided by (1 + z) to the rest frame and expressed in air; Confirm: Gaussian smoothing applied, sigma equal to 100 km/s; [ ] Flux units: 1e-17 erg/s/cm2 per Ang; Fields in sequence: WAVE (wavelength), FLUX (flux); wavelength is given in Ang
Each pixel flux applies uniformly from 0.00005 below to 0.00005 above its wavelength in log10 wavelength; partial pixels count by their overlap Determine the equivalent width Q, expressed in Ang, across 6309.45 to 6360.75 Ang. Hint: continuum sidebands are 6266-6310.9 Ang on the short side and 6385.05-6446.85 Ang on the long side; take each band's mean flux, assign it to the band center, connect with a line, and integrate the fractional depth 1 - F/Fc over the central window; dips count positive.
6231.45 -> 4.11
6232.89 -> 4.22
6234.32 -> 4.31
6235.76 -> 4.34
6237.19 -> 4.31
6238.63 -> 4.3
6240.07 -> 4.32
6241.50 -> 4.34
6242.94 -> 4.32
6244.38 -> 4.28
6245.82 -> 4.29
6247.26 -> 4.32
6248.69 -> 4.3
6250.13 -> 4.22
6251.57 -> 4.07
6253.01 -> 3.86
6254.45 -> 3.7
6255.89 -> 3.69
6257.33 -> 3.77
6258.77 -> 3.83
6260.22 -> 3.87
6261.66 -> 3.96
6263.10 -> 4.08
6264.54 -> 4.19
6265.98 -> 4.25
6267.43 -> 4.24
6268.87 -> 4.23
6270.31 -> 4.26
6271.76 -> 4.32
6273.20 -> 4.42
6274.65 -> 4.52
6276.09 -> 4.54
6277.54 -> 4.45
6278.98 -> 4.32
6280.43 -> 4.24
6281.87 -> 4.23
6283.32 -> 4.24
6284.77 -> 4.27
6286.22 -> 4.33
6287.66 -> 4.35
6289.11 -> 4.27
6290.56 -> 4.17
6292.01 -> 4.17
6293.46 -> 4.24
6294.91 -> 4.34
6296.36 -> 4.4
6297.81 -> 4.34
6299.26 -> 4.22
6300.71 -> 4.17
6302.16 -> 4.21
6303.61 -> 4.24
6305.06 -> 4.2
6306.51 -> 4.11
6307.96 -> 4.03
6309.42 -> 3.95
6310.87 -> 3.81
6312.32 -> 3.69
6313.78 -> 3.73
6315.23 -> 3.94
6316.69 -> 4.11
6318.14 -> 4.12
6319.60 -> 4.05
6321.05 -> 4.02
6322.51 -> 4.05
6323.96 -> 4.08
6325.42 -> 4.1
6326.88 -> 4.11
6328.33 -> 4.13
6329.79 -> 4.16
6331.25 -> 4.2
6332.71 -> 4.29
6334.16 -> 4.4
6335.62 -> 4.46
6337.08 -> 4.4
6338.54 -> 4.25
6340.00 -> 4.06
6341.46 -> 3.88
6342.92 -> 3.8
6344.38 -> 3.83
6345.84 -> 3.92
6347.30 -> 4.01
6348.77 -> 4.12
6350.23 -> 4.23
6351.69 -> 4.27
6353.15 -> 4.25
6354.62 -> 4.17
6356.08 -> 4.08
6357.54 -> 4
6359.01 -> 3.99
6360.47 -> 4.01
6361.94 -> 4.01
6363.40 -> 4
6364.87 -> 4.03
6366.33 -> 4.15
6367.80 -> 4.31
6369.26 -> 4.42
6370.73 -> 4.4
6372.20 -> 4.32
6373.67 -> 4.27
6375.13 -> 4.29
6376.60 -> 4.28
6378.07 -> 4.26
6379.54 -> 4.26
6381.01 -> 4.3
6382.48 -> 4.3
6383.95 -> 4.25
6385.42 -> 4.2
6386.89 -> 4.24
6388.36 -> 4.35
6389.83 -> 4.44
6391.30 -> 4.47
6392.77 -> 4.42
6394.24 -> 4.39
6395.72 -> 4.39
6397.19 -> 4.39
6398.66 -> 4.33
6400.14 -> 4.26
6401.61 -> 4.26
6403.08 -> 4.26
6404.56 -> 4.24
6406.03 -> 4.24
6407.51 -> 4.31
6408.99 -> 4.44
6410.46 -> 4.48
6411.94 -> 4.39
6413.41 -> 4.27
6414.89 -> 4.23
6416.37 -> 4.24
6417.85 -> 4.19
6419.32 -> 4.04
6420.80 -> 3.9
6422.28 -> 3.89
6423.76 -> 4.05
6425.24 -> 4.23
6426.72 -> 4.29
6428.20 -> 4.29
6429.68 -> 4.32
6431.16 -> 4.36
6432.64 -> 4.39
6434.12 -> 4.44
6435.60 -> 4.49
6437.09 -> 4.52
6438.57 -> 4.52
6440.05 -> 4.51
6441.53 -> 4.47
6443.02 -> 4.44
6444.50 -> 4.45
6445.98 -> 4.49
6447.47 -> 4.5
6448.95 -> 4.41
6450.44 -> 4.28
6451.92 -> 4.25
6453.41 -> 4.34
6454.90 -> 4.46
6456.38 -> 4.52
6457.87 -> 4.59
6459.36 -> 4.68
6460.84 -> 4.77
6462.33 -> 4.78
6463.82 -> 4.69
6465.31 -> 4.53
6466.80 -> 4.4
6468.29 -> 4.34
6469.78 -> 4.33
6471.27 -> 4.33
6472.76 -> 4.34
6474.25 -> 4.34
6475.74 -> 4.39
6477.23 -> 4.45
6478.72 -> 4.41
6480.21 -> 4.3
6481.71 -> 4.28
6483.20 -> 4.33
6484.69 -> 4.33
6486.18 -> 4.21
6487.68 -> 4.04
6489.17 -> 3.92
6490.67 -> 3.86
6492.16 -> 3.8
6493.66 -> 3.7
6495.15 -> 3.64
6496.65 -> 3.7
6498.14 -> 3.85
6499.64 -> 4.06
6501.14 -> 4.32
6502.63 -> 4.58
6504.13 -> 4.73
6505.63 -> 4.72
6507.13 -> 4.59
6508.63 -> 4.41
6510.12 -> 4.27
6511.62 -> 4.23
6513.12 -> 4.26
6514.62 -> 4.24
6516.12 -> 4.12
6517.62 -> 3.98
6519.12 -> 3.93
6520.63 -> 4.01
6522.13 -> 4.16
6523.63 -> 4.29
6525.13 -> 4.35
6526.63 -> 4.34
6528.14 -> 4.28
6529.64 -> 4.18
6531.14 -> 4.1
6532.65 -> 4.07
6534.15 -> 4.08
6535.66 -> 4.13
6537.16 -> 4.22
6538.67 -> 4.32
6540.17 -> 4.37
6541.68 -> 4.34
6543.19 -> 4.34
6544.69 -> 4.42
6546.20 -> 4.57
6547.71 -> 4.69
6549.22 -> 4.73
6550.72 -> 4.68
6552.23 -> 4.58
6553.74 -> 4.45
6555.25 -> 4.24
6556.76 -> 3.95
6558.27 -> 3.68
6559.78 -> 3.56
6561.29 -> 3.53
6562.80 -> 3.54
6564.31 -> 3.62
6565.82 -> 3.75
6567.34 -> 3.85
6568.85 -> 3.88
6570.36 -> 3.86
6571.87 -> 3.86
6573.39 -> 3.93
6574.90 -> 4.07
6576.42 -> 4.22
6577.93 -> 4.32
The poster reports 2.47 Ang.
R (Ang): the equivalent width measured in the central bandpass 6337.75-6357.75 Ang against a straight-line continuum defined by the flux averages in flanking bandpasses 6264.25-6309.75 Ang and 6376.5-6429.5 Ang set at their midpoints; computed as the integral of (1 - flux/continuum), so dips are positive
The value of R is 1.0 Ang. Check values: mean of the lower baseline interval 4.27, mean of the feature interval 4.07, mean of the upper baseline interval 4.27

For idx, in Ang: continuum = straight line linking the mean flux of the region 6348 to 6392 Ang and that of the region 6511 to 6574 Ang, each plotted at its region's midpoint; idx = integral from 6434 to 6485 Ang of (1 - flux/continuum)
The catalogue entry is -3.3 Ang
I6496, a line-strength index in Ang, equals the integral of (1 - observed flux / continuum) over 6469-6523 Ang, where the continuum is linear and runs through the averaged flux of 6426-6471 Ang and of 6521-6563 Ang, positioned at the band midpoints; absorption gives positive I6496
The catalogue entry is 1.8 Ang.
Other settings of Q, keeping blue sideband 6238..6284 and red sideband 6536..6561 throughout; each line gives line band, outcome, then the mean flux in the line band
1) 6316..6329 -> 0.39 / 4.09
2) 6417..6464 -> -1.42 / 4.39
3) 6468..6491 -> 0.04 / 4.27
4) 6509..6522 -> 0.46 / 4.14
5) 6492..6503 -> 0.87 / 3.94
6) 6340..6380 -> 0.92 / 4.13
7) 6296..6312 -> 0.26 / 4.14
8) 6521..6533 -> 0.21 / 4.22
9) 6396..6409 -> -0.17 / 4.3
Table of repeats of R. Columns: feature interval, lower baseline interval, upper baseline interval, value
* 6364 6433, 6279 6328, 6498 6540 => -1.44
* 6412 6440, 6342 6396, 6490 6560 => -0.41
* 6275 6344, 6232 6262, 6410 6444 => 0.31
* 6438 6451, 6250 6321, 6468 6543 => -0.81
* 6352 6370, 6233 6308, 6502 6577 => 0.35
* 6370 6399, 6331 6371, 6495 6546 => -1.19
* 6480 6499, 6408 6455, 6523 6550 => 1.48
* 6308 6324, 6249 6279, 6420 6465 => 0.97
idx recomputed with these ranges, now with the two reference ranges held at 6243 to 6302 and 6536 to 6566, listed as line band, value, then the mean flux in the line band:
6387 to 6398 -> -0.5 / 4.4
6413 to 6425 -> 0.3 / 4.1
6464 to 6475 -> -0.5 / 4.39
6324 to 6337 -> -0.1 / 4.23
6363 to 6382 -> -0.3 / 4.26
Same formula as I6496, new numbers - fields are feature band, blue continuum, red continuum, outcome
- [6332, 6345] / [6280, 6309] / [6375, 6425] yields 0.29 Ang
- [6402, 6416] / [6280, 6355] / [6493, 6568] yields -0.53 Ang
